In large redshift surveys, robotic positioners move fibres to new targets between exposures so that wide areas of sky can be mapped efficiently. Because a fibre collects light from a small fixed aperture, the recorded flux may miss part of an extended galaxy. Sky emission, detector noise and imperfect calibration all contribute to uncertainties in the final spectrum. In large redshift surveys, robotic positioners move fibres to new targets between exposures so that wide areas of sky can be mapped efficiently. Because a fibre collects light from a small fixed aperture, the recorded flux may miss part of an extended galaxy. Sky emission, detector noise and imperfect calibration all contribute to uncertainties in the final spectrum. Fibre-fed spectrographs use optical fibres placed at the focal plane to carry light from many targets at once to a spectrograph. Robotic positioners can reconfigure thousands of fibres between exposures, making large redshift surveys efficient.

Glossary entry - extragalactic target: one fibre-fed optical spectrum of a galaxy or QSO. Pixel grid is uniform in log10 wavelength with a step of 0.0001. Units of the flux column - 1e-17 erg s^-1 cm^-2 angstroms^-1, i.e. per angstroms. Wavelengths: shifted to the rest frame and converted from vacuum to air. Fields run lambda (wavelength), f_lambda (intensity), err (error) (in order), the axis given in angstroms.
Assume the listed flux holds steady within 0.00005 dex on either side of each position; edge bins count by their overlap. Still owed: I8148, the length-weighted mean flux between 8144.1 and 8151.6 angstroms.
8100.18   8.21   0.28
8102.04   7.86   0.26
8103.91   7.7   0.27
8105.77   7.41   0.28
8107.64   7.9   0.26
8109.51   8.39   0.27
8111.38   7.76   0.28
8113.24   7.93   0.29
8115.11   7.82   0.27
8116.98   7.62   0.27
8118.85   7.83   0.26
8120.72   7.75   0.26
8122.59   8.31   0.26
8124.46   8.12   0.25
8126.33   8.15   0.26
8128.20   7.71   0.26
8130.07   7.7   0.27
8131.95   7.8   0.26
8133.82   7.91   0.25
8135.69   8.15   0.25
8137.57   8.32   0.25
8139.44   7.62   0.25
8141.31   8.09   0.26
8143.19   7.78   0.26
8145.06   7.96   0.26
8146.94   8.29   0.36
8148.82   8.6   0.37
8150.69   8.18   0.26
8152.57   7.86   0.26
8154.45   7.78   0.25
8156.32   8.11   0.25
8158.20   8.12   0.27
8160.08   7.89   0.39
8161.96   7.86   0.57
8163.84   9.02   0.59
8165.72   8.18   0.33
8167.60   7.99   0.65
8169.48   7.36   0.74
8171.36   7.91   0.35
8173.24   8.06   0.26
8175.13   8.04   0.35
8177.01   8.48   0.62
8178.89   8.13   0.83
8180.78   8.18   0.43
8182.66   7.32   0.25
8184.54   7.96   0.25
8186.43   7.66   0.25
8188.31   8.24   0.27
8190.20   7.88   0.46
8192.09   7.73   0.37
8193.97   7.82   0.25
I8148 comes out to 8.26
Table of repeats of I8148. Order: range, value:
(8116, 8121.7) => 7.74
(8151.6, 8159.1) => 7.97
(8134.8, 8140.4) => 8.03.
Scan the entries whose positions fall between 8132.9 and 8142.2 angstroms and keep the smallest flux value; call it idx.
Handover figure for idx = 7.62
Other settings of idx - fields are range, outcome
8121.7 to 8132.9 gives 7.7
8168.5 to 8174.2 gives 7.36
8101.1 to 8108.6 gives 7.41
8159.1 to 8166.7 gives 7.86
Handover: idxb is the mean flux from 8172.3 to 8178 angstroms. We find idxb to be 8.19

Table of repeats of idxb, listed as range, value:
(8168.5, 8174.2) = 7.77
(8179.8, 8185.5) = 7.82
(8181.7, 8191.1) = 7.82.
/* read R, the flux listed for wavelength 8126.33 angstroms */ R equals 8.15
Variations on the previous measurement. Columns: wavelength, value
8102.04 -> 7.86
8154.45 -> 7.78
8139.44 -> 7.62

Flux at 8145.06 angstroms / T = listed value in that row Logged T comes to 7.96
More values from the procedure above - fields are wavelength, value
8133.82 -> 7.91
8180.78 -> 8.18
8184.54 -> 7.96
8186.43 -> 7.66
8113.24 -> 7.93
